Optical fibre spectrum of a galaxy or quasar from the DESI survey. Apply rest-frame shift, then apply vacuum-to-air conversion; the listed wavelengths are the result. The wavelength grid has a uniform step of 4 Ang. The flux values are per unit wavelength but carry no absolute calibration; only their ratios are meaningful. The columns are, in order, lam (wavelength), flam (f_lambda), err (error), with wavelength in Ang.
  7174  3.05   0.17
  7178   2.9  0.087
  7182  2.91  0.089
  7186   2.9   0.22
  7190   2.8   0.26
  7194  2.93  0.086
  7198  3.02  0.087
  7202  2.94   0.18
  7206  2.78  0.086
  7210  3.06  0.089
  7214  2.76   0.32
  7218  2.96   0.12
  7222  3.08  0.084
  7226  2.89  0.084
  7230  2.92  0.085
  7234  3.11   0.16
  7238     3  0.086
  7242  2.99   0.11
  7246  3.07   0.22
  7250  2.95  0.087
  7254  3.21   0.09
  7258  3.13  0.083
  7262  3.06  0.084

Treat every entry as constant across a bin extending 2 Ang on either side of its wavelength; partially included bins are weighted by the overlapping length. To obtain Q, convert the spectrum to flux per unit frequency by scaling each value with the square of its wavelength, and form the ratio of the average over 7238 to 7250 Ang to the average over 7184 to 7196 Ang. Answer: 1.06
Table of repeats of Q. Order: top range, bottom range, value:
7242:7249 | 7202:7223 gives 1.05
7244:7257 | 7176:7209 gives 1.08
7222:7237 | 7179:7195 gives 1.05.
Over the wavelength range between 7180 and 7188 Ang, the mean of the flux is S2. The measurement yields 2.91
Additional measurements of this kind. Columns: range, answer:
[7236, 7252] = 3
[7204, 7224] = 2.93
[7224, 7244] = 2.98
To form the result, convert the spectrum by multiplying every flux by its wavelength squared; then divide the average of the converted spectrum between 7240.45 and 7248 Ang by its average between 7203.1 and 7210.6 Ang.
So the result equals 1.1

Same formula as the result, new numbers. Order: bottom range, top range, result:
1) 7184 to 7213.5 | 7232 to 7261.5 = 1.07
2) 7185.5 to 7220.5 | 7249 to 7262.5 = 1.08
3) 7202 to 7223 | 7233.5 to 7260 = 1.06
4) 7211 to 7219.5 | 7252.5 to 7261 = 1.11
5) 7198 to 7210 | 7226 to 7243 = 1.03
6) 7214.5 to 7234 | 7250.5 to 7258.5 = 1.07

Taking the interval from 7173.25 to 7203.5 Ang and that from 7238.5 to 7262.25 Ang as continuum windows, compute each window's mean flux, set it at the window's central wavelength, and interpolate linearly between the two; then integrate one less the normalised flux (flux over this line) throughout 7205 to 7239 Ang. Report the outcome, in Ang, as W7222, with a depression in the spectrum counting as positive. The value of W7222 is 0.5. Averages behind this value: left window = 2.93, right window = 3.06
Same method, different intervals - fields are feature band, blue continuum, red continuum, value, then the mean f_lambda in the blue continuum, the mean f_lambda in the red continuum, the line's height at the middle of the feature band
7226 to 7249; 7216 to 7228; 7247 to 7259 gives 0.23 Ang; 2.98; 3.09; 3.03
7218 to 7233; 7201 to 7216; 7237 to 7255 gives -0.11 Ang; 2.88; 3.04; 2.95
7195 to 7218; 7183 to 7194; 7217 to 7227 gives 0.12 Ang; 2.87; 2.99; 2.93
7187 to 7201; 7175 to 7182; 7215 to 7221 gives 0.08 Ang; 2.92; 2.95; 2.93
